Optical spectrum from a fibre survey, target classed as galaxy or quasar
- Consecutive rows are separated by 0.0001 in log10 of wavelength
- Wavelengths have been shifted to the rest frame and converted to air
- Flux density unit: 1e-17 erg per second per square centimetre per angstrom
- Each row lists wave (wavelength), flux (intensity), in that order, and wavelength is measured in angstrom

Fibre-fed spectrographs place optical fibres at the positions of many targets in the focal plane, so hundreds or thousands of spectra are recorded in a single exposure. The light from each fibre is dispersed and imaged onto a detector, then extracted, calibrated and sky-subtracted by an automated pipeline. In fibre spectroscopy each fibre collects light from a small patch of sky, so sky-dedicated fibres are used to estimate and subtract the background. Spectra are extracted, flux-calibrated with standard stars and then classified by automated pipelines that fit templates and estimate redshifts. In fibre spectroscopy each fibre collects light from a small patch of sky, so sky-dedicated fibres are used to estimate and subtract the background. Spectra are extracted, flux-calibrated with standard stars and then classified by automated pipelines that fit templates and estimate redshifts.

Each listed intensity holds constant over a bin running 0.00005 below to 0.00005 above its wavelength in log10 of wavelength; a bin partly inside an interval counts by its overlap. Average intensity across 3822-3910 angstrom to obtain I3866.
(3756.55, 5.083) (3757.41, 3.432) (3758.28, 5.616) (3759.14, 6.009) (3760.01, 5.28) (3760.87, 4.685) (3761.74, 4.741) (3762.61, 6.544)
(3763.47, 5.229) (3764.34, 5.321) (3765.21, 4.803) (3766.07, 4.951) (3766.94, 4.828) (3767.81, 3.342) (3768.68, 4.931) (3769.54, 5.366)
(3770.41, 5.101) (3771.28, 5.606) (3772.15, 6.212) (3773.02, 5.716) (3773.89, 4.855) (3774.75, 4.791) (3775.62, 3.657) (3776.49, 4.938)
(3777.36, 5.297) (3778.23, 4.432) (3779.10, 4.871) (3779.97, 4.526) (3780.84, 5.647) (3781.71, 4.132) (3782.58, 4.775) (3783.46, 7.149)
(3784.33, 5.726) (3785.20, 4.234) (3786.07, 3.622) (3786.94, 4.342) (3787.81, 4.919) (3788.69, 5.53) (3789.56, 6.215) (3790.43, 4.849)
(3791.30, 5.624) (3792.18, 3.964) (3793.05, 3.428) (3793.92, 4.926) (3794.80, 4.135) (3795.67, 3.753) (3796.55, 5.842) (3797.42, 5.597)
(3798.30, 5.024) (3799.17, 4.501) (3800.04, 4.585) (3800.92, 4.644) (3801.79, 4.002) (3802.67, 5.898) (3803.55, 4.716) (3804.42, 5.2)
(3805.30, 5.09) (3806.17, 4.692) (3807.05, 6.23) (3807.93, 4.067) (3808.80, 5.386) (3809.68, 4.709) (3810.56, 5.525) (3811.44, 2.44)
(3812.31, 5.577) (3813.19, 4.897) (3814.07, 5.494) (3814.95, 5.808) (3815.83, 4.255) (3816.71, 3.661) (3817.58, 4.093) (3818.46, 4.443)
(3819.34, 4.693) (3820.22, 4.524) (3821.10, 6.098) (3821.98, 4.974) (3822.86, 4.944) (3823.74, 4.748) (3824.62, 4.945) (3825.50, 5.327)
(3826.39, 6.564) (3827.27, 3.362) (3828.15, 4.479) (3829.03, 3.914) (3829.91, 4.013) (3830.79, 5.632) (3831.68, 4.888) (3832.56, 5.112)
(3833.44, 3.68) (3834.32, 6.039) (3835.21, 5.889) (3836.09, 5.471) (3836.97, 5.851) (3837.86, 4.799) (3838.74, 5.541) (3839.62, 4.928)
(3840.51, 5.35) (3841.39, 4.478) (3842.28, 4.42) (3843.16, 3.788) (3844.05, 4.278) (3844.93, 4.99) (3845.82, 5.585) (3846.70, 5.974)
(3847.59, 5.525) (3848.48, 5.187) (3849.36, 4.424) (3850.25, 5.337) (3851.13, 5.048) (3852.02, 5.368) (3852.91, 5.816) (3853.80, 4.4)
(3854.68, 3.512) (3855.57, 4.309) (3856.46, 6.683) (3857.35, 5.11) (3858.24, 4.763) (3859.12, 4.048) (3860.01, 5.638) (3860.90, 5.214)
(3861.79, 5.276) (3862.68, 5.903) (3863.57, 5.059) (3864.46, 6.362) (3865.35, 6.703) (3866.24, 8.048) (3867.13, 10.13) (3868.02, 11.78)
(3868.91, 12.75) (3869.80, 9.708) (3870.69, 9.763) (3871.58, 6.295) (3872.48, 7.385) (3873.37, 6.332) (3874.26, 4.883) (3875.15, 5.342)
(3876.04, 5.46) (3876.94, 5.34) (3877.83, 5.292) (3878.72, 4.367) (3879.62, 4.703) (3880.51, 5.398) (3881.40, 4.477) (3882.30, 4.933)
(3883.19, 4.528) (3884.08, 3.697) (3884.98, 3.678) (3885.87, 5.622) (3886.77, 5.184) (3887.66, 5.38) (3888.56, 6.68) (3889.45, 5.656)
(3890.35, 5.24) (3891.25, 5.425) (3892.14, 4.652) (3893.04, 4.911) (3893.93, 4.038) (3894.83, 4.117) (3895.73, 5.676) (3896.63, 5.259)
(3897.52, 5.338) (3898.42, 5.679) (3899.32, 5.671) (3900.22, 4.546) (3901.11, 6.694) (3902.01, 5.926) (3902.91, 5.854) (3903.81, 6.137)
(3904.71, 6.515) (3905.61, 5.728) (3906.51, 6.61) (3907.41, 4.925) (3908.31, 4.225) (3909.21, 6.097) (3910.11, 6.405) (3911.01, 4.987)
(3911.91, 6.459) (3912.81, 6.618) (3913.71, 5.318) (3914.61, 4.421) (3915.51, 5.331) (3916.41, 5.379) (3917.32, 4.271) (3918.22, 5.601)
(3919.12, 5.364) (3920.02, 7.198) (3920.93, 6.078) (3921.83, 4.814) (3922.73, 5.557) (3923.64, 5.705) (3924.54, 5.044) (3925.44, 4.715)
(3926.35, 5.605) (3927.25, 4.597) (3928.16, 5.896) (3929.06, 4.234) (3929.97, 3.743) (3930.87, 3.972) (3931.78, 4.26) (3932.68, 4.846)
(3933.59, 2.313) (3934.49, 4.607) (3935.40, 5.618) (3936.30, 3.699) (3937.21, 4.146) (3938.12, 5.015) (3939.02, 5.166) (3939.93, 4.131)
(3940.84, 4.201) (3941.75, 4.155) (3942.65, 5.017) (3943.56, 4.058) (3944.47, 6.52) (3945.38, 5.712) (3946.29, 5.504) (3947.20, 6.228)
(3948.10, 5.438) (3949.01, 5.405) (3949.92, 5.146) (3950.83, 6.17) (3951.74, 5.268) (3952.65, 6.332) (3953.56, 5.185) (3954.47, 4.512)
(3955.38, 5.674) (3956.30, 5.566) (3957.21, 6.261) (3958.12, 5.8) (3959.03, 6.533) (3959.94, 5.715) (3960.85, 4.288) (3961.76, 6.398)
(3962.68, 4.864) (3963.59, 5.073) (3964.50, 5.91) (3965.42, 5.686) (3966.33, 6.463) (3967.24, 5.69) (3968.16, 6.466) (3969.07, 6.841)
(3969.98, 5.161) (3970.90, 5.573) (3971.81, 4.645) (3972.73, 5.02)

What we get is 5.52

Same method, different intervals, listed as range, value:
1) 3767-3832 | 4.87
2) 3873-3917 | 5.33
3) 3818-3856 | 4.94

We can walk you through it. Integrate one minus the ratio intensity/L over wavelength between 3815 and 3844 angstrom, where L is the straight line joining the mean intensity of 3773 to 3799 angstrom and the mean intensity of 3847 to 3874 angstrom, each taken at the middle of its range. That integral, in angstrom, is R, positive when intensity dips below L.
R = 4.6 angstrom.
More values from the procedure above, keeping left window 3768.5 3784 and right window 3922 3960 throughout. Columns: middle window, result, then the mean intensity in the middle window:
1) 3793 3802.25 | 0.9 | 4.64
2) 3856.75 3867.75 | -2.2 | 6.12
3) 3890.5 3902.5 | -0.3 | 5.23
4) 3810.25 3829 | 1.2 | 4.78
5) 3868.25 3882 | -4.0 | 6.56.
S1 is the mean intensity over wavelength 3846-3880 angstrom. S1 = 6.14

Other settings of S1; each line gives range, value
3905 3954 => 5.17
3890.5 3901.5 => 5.16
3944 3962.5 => 5.67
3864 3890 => 6.4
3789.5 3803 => 4.76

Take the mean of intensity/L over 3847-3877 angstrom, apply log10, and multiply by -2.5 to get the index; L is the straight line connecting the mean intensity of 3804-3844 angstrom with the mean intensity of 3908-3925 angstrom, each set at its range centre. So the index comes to -0.21 mag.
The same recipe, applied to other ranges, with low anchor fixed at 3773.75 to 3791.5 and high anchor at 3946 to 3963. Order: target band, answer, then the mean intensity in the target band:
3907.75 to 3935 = 0.07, 5.12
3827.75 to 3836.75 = 0.04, 4.94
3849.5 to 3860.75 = 0.05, 4.99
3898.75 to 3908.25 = -0.07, 5.79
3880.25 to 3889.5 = 0.07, 4.99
